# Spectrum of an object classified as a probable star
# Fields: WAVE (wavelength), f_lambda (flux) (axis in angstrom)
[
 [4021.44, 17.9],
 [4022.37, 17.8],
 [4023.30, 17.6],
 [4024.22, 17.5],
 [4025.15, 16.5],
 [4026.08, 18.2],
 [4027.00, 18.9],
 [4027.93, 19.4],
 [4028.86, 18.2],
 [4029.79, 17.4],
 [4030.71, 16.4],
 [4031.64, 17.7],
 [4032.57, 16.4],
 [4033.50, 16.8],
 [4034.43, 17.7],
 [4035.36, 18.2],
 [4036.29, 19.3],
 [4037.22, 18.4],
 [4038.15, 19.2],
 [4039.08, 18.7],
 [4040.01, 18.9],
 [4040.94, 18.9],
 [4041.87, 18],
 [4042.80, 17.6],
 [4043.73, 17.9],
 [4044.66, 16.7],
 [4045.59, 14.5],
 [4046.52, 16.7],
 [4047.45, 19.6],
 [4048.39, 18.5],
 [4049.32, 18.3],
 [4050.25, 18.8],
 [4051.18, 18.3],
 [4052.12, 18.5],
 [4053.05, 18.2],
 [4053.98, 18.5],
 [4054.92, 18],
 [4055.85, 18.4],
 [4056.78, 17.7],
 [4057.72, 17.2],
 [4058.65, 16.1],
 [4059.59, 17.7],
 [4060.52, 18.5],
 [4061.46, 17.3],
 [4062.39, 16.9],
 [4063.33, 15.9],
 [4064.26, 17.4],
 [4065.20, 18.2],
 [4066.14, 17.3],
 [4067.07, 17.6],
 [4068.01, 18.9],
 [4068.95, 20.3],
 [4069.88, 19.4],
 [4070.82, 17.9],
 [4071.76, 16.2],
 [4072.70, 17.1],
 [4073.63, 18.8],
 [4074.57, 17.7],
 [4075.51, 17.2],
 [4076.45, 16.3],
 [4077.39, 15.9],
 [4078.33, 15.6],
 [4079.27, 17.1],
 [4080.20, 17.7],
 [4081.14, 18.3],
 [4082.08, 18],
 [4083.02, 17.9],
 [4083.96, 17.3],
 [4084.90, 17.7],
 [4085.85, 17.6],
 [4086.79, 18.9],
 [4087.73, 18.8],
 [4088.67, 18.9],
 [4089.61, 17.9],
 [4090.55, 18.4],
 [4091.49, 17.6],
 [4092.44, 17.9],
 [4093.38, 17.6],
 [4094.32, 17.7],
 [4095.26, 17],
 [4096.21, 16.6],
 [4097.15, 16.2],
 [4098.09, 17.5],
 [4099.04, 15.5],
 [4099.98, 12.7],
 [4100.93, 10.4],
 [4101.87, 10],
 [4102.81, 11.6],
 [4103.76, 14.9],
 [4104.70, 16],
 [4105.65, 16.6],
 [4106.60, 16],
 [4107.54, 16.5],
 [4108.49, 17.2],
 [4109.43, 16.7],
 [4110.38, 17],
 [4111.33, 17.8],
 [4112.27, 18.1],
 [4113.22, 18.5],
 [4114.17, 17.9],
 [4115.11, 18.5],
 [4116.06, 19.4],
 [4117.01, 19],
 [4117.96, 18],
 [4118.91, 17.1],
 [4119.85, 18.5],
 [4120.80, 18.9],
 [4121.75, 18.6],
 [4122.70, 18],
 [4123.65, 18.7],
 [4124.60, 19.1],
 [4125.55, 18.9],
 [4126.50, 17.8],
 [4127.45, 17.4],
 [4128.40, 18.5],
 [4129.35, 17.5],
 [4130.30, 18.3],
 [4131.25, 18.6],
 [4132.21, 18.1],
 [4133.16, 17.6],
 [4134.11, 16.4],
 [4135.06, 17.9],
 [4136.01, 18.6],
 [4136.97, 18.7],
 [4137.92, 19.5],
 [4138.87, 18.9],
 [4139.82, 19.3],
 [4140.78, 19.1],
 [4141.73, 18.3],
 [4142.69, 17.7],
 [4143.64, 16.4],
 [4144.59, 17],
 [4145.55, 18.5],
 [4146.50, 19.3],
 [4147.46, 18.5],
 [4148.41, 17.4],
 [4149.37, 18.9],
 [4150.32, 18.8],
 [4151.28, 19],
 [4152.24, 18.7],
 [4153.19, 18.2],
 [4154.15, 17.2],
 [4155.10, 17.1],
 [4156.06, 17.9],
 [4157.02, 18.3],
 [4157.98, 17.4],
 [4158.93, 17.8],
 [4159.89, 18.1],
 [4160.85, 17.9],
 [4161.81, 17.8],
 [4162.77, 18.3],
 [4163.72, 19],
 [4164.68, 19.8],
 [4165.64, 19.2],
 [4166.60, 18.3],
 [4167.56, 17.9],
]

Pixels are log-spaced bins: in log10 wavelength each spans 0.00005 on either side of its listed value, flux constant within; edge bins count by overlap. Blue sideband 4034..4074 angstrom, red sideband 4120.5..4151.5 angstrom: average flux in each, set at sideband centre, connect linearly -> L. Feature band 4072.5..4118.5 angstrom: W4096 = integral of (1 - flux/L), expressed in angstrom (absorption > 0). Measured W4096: 3.0 angstrom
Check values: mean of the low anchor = 18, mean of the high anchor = 18.3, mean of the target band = 16.9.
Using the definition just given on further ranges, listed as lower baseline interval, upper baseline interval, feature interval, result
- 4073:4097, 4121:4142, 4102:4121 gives 1.03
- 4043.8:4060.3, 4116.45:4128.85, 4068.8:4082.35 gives 0.35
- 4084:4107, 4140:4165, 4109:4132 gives -1.48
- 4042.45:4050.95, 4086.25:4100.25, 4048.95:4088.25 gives -0.52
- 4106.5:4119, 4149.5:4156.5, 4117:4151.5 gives -0.56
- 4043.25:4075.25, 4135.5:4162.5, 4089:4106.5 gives 2.21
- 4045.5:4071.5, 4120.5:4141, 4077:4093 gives 0.30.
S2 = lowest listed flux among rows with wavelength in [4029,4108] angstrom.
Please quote 10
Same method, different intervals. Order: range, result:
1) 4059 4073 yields 15.9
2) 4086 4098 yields 16.2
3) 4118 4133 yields 17.1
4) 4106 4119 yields 16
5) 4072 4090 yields 15.6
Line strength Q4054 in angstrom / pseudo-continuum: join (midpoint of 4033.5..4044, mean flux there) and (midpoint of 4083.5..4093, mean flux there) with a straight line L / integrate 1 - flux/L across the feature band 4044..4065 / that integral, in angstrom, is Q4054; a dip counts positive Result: 0.7 angstrom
